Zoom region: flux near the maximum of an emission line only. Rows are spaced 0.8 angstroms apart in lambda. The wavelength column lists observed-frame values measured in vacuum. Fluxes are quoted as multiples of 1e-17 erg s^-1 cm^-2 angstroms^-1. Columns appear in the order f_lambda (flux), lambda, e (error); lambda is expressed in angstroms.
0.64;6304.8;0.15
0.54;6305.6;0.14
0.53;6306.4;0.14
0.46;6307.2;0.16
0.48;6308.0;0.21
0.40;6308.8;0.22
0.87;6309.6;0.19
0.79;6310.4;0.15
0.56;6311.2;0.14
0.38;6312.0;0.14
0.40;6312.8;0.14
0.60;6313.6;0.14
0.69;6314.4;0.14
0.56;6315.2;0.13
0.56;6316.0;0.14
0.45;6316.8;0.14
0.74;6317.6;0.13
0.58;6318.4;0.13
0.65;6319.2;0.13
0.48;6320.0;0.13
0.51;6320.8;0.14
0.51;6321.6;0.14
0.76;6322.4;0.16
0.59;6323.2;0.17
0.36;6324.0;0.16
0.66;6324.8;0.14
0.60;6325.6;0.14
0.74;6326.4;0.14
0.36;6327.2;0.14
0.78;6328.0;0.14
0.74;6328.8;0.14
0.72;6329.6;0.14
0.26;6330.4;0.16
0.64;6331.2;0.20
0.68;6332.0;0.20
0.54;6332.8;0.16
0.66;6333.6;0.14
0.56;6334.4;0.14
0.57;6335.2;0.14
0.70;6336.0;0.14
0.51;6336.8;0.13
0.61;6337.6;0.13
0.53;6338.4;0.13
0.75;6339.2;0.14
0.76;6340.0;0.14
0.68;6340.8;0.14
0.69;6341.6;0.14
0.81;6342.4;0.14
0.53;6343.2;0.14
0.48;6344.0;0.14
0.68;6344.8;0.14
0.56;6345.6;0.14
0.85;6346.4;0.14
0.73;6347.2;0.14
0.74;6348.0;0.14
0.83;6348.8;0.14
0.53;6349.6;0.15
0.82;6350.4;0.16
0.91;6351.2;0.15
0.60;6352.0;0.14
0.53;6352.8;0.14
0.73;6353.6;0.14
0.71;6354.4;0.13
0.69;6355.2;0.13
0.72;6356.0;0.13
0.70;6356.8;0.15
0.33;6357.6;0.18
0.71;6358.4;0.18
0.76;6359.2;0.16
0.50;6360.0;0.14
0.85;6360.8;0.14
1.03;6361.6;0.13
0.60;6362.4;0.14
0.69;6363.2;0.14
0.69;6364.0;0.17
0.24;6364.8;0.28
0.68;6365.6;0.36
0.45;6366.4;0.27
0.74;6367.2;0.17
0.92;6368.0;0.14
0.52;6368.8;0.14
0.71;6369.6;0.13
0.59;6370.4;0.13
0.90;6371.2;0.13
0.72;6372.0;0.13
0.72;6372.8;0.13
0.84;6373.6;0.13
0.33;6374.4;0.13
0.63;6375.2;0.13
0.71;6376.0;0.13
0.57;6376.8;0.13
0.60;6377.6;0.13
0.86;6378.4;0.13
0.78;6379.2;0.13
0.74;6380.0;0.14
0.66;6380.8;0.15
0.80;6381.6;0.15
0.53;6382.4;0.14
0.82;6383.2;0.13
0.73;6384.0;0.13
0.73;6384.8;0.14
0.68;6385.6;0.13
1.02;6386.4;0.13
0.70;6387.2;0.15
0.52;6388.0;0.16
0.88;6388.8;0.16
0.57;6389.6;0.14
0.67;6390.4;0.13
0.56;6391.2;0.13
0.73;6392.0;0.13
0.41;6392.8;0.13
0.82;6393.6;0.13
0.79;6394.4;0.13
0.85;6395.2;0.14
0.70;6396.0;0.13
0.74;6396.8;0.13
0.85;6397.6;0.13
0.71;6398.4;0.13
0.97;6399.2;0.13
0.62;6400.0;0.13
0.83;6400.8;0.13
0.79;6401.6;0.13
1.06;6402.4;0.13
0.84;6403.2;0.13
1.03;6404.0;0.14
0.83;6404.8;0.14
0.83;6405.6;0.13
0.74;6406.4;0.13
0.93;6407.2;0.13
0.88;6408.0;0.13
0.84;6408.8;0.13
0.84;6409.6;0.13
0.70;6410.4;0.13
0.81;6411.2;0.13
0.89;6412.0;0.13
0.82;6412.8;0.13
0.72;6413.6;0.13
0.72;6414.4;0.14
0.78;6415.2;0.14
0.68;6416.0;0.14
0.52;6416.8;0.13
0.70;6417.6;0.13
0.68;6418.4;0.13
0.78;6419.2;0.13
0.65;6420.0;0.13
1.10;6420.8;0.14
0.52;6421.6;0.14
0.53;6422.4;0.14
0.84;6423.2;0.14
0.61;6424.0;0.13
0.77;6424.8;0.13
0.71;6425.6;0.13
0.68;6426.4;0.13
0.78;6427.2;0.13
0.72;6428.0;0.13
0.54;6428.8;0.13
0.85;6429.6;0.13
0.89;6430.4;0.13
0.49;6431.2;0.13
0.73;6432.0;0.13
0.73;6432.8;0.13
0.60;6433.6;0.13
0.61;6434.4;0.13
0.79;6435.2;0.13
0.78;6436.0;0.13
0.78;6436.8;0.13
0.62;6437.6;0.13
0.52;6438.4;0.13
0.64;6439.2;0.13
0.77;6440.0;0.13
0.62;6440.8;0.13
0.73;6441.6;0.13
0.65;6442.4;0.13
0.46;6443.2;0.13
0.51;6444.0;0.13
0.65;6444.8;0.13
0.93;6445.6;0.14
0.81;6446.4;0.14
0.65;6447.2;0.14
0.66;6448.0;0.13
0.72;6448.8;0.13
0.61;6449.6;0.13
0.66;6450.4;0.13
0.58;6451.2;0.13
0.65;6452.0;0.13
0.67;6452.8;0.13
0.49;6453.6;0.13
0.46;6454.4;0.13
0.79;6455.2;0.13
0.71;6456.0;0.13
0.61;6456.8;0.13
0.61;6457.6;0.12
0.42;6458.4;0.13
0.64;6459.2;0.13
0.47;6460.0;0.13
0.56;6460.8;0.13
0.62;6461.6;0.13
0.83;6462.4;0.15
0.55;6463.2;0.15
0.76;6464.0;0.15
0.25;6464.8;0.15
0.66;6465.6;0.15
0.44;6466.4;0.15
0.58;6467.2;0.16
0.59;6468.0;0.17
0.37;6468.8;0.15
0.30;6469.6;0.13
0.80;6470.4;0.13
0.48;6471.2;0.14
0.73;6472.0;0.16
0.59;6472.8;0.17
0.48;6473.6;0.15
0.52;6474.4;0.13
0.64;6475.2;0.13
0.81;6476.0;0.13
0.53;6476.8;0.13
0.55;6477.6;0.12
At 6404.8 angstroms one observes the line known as C III] 1909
